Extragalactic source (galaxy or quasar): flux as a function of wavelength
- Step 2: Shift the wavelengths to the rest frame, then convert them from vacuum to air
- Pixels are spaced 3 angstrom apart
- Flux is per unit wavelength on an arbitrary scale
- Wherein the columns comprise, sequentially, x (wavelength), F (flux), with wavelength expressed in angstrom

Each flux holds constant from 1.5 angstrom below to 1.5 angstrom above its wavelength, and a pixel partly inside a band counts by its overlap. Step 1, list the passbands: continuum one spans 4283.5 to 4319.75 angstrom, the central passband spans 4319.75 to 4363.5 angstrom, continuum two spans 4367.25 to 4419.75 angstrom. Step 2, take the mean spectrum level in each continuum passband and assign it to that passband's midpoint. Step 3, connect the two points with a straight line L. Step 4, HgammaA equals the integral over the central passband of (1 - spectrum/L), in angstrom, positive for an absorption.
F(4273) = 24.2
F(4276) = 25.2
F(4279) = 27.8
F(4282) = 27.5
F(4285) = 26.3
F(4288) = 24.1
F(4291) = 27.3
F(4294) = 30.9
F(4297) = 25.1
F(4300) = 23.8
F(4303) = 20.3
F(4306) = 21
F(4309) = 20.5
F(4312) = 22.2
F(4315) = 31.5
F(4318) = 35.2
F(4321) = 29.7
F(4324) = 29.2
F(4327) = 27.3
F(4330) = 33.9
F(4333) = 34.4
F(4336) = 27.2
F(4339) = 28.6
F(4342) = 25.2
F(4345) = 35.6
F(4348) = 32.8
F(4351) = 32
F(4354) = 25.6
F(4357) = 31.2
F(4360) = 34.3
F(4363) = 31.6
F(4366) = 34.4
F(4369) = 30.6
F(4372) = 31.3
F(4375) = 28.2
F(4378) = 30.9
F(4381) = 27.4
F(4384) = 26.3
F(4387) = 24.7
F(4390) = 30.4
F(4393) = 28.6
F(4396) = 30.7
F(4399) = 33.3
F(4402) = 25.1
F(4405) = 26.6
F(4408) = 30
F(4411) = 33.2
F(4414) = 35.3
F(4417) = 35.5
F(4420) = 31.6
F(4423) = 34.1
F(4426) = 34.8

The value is -4.8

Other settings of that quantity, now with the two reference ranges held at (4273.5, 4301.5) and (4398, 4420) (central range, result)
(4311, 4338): -2.25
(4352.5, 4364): -0.55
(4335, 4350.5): -0.81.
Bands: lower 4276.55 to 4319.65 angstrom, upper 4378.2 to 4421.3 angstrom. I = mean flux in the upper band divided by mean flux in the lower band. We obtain 1.15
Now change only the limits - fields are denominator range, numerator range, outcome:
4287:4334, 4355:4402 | 1.10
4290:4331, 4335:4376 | 1.14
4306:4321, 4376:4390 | 1.03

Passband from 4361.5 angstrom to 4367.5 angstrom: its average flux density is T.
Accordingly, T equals 33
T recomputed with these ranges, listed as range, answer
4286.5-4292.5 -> 25.7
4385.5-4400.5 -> 29.5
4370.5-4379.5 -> 30.1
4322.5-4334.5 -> 31.2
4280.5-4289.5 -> 26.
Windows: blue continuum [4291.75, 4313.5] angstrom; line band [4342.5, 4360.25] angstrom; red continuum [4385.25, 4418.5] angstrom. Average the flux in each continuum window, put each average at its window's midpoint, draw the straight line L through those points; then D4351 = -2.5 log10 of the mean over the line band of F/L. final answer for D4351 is -0.17 mag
